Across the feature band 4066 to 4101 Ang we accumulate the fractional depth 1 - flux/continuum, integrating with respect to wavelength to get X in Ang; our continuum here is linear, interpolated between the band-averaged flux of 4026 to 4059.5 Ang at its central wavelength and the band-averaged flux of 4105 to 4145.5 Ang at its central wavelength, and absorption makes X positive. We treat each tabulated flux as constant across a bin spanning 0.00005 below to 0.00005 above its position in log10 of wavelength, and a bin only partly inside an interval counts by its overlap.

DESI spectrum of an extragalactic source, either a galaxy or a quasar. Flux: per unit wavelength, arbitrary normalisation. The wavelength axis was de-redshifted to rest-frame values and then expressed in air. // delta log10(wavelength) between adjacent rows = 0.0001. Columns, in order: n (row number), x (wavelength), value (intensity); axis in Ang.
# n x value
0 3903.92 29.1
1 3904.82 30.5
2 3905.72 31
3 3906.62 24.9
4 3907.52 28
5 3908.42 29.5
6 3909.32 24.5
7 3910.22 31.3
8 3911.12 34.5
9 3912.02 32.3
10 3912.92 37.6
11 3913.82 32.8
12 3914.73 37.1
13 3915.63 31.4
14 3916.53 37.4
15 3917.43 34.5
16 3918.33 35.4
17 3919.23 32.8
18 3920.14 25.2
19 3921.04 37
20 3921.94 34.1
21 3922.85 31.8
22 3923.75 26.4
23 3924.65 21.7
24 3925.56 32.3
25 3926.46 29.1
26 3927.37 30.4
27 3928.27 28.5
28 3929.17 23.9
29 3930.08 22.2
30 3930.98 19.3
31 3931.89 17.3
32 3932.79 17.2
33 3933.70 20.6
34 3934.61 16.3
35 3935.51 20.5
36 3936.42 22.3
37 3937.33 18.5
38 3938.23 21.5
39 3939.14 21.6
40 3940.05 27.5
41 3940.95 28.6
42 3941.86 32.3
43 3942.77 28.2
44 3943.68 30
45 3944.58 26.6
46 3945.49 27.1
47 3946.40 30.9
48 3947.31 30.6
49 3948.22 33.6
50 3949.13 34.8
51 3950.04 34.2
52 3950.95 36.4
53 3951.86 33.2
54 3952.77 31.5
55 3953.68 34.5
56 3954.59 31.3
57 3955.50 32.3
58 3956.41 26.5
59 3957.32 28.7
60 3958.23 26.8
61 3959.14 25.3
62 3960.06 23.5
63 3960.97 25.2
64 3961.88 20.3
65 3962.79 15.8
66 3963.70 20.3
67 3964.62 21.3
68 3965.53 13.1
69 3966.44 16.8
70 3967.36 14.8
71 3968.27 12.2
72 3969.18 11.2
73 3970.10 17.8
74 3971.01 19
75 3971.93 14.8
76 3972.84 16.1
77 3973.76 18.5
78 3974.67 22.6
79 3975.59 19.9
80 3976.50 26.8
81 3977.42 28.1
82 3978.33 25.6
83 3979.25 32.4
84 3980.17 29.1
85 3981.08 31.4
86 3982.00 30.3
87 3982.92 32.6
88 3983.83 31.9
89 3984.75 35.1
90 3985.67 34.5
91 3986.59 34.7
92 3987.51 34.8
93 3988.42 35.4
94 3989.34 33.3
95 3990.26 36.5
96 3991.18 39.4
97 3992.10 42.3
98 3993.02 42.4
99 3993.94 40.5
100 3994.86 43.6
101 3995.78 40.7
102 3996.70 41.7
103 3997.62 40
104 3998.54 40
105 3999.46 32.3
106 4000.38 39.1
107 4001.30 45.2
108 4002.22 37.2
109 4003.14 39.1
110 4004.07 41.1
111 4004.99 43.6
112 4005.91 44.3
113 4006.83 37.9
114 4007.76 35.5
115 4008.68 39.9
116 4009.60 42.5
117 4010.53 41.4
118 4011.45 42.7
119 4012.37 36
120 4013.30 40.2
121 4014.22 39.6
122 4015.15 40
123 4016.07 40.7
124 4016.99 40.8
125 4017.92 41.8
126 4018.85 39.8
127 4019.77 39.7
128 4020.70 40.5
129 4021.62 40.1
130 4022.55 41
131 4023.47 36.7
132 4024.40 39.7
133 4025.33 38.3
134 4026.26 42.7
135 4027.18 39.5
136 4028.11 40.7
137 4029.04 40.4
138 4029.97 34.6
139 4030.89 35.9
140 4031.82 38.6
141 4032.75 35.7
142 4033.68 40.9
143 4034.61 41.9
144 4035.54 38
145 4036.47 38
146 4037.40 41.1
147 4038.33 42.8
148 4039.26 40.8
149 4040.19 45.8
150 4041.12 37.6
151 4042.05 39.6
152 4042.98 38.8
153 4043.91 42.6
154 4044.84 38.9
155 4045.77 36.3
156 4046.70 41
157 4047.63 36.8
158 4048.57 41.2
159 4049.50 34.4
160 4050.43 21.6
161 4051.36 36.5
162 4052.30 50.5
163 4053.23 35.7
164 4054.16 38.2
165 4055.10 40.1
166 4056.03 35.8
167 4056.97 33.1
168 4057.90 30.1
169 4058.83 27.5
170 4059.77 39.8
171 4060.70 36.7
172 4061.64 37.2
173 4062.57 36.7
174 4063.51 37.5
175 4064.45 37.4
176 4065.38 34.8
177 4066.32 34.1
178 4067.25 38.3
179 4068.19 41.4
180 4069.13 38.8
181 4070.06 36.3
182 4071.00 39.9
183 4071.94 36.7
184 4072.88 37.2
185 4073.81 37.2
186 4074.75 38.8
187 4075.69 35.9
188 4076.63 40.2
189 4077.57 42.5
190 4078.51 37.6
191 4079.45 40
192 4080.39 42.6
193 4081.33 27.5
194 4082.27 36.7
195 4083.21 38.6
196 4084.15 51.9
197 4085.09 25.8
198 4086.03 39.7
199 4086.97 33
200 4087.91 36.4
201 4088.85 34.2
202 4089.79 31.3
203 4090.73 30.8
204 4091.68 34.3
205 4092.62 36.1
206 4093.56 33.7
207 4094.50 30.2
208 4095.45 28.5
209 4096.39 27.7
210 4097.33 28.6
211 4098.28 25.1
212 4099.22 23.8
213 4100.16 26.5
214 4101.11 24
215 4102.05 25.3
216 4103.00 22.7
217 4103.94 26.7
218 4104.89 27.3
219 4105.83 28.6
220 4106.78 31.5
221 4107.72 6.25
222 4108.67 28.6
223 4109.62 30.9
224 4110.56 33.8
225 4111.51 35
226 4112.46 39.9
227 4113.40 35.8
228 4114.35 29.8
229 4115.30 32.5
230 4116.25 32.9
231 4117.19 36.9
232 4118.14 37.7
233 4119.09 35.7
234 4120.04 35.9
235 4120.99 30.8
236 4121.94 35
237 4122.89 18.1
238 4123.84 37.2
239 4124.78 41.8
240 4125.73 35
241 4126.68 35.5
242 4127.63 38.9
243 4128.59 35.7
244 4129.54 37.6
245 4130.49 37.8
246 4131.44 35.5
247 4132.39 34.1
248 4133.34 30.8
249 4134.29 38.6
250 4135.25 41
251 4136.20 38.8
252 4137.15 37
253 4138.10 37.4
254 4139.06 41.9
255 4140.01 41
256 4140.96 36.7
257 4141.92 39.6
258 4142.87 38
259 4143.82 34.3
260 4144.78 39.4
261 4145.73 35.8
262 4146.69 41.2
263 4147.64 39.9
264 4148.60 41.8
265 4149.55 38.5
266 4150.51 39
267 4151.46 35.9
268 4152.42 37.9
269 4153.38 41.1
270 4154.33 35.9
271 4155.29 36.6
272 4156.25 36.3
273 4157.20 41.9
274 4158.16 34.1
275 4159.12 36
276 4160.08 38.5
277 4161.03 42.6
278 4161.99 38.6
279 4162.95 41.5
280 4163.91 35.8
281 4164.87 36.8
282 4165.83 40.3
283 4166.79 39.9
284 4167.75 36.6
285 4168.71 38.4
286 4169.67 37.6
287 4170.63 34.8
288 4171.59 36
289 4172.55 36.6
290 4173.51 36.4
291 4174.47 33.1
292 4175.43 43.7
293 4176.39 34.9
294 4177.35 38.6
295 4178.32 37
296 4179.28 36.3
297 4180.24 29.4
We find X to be 1.5 Ang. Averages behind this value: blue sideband 38.1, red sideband 34.7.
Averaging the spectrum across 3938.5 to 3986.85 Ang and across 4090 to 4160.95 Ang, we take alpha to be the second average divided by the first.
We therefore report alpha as 1.31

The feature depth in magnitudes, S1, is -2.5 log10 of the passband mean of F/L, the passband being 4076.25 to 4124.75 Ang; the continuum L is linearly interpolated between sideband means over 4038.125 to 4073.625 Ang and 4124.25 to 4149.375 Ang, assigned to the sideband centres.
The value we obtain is 0.17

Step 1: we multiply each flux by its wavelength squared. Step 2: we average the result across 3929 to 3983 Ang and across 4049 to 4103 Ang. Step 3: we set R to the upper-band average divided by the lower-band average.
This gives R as 1.5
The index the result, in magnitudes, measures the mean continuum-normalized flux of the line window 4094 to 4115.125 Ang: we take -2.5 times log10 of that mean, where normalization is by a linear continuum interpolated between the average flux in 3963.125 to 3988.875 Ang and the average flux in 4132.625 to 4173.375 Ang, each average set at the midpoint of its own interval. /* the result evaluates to 0.217 mag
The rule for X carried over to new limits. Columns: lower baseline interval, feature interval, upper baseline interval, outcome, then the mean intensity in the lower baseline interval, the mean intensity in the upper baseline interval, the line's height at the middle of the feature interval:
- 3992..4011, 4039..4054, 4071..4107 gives -0.78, 40.5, 33.1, 36.7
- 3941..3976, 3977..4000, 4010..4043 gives -3.00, 24.7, 39.8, 31.4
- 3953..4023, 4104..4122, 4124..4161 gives 2.53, 32.3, 37.9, 36.8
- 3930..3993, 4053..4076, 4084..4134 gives -4.83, 26.3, 32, 30.3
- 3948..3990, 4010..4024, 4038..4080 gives -3.31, 26.3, 37.8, 32.4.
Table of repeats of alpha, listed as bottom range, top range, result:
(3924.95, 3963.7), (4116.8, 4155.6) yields 1.40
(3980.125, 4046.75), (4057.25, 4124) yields 0.86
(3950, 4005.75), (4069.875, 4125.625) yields 1.10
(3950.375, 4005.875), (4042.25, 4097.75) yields 1.21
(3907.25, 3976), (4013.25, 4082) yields 1.46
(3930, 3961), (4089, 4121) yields 1.12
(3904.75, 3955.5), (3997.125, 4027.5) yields 1.39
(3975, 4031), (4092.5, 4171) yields 0.92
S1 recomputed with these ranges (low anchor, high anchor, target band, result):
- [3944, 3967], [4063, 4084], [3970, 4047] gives -0.15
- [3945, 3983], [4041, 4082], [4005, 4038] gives -0.23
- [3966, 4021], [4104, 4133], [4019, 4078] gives -0.14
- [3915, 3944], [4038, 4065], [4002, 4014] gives -0.19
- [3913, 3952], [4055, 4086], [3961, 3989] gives 0.28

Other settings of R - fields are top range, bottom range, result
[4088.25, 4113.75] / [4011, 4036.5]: 0.77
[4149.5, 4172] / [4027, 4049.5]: 1.02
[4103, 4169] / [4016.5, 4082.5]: 0.98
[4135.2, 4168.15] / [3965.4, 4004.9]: 1.35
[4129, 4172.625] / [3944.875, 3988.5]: 1.58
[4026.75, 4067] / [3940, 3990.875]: 1.46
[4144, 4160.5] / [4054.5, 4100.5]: 1.12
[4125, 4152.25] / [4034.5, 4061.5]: 1.04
